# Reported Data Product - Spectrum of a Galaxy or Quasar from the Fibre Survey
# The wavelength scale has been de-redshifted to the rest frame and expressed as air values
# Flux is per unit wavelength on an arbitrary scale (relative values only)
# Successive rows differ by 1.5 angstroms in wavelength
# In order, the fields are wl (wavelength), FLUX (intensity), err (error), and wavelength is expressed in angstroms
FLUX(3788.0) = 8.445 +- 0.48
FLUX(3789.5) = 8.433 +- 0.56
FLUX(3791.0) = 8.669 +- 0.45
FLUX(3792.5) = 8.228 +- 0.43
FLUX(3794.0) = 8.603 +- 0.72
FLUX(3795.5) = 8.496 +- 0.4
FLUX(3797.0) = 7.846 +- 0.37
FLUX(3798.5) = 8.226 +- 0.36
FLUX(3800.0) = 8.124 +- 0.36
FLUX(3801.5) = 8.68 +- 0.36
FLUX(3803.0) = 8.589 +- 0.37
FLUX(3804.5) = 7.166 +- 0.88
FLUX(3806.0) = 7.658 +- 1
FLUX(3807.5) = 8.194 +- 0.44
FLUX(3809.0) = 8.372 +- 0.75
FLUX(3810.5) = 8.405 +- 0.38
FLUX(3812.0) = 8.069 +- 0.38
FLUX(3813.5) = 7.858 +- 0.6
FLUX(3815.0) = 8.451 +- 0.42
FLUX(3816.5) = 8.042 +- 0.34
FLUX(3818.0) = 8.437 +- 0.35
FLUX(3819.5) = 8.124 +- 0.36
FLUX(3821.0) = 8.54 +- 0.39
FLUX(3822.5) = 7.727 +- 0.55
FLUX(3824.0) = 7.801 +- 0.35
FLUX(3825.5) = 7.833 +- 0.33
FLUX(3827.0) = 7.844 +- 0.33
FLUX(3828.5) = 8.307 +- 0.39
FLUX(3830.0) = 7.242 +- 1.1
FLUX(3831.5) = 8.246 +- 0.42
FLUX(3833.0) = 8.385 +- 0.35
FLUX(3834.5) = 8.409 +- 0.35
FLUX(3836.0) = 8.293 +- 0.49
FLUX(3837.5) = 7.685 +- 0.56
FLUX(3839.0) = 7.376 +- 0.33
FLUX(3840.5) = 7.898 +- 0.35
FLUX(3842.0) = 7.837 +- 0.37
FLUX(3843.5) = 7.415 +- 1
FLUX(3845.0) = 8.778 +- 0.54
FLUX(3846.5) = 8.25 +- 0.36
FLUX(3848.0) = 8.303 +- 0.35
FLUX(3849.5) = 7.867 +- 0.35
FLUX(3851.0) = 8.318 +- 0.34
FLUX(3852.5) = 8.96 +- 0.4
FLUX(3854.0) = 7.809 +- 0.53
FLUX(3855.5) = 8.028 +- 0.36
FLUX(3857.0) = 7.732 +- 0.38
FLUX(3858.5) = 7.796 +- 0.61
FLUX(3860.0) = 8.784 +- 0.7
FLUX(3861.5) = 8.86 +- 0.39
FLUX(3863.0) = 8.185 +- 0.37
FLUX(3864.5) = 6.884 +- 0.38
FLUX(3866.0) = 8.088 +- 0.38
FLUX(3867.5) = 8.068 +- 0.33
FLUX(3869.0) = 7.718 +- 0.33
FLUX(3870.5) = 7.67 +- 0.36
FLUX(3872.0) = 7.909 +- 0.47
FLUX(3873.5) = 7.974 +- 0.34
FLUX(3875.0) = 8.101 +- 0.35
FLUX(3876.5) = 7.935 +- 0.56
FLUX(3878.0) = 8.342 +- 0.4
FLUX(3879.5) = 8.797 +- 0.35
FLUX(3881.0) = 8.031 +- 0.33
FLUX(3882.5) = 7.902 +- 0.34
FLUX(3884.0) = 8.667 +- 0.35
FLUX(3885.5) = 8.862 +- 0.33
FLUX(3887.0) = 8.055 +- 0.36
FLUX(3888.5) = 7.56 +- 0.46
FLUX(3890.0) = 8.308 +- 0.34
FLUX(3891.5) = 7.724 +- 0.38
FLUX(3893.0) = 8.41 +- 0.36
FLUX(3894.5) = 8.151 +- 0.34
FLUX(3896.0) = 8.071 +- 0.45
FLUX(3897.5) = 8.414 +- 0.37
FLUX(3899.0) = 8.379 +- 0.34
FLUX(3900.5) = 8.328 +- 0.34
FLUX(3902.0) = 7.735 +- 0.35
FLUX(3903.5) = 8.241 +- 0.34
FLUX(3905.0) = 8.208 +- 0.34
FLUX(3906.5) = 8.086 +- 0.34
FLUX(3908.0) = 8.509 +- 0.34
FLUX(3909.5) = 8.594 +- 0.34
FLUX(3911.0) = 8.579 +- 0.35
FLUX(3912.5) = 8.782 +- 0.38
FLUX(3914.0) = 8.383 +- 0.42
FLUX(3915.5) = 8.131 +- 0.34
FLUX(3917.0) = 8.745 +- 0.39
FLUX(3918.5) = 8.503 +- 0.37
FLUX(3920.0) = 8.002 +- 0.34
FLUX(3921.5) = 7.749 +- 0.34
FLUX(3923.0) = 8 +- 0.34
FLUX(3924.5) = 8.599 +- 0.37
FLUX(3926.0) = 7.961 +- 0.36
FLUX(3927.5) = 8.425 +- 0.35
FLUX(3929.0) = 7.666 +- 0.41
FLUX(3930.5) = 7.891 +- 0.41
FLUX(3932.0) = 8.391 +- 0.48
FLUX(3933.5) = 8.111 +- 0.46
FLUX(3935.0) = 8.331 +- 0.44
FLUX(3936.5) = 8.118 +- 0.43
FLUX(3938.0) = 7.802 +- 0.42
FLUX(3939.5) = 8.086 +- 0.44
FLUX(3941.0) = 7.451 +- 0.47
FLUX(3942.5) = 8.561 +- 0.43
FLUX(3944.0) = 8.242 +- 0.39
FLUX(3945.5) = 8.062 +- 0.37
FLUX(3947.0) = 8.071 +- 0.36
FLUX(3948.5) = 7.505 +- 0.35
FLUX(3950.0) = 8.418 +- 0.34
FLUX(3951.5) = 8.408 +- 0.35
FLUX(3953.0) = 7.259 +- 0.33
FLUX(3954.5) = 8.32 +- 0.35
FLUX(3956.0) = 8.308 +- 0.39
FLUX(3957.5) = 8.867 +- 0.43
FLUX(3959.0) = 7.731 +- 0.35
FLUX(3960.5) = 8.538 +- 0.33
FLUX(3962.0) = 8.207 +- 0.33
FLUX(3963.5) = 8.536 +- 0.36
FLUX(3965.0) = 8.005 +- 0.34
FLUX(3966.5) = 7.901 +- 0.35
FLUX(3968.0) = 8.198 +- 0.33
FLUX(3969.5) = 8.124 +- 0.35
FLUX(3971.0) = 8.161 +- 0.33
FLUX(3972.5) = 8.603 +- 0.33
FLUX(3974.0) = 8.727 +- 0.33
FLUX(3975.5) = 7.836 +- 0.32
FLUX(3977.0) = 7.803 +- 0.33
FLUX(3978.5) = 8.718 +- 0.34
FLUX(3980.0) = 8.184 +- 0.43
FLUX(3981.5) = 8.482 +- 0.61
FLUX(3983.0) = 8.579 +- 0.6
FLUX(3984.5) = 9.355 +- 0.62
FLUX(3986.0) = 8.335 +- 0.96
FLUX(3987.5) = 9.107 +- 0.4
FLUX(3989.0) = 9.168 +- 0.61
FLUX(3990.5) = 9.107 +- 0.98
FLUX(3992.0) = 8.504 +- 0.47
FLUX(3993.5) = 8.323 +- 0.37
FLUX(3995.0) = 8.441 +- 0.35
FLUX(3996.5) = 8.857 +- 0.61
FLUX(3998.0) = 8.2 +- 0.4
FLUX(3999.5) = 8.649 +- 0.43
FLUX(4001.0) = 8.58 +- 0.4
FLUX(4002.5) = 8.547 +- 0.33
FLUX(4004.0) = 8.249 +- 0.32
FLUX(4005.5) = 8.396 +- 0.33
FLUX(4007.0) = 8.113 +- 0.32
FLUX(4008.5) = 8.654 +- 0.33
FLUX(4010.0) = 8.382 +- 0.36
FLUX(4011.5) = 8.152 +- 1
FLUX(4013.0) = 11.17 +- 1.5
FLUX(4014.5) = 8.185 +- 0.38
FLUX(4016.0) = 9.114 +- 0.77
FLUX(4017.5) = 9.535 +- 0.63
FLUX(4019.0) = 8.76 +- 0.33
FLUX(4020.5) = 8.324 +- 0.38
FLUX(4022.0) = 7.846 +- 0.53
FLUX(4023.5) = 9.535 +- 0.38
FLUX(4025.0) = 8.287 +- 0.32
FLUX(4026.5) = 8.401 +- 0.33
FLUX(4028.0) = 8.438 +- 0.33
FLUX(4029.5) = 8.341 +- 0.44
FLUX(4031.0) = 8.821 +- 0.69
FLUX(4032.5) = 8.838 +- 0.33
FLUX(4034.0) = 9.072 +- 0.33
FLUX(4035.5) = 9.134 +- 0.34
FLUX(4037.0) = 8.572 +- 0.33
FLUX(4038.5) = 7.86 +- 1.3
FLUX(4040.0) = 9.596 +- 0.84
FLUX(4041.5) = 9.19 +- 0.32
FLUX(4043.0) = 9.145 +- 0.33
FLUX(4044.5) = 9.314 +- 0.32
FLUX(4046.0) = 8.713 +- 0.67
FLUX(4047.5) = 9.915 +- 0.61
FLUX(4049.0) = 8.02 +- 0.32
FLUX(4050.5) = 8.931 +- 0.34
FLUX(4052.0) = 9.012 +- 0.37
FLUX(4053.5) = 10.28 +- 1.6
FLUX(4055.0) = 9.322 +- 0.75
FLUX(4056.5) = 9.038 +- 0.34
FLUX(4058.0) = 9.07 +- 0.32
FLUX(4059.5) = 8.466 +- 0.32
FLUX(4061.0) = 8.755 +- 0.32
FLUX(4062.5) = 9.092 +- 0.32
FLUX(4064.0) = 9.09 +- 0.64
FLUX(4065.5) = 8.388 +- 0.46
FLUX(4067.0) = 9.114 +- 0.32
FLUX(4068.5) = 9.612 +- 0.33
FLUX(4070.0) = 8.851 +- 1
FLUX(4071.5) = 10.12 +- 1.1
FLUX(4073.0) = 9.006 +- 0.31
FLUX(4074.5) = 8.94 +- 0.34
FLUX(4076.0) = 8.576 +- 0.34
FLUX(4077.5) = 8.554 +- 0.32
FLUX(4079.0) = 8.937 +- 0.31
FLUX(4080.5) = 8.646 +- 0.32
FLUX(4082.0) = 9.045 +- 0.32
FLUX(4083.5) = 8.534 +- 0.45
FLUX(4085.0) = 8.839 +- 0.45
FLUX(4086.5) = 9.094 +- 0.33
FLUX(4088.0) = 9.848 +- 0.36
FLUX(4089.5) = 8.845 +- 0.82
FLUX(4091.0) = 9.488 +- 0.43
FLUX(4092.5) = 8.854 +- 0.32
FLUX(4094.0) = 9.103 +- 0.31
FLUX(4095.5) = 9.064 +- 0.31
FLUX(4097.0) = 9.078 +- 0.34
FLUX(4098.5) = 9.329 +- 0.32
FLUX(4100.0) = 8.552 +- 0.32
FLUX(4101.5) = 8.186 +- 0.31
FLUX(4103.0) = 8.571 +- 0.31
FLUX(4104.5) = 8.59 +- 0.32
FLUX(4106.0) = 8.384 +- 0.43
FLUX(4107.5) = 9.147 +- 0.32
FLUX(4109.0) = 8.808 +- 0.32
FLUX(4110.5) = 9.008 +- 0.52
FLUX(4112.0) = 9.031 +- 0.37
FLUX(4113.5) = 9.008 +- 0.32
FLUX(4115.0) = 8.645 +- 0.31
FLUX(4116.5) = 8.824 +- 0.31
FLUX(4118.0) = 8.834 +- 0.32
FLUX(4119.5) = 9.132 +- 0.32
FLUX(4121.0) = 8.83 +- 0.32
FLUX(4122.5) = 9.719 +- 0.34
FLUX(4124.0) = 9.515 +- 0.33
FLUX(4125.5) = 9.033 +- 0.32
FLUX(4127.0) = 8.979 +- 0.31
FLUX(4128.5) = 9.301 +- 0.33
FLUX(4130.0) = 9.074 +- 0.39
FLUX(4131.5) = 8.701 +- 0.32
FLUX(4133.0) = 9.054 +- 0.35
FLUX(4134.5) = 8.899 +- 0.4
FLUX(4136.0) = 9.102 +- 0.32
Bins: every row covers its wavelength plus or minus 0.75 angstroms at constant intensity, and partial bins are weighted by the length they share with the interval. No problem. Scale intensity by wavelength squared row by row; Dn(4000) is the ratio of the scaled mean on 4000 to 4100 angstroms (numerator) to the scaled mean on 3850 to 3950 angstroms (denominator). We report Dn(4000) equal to 1.18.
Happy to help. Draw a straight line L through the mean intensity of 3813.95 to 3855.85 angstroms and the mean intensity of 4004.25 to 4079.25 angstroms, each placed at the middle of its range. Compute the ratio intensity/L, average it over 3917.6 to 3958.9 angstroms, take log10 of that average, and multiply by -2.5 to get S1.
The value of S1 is 0.05 mag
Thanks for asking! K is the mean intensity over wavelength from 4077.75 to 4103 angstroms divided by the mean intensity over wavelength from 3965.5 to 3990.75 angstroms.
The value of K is 1.1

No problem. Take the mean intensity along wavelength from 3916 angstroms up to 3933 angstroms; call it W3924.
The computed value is 8.17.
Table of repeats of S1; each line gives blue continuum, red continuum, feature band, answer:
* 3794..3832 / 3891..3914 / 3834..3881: 0.02 mag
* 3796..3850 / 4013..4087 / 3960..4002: 0.02 mag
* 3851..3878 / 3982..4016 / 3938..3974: 0.04 mag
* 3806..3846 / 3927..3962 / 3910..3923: -0.03 mag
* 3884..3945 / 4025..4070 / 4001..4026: 0.01 mag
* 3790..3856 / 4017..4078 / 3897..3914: 0.01 mag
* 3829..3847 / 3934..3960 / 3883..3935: -0.02 mag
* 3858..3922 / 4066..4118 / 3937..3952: 0.05 mag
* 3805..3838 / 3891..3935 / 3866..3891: 0.01 mag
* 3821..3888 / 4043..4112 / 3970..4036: 0.01 mag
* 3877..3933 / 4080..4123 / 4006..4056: -0.02 mag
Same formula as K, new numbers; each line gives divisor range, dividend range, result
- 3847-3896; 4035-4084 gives 1.11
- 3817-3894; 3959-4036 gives 1.06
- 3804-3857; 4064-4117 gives 1.11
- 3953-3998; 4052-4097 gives 1.07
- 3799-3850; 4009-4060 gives 1.10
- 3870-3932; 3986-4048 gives 1.07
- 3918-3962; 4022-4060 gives 1.10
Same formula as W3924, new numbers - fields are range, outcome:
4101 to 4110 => 8.64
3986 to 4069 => 8.82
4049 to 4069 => 9.04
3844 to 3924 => 8.19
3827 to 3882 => 8.06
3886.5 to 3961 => 8.17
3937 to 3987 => 8.23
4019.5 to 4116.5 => 8.91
